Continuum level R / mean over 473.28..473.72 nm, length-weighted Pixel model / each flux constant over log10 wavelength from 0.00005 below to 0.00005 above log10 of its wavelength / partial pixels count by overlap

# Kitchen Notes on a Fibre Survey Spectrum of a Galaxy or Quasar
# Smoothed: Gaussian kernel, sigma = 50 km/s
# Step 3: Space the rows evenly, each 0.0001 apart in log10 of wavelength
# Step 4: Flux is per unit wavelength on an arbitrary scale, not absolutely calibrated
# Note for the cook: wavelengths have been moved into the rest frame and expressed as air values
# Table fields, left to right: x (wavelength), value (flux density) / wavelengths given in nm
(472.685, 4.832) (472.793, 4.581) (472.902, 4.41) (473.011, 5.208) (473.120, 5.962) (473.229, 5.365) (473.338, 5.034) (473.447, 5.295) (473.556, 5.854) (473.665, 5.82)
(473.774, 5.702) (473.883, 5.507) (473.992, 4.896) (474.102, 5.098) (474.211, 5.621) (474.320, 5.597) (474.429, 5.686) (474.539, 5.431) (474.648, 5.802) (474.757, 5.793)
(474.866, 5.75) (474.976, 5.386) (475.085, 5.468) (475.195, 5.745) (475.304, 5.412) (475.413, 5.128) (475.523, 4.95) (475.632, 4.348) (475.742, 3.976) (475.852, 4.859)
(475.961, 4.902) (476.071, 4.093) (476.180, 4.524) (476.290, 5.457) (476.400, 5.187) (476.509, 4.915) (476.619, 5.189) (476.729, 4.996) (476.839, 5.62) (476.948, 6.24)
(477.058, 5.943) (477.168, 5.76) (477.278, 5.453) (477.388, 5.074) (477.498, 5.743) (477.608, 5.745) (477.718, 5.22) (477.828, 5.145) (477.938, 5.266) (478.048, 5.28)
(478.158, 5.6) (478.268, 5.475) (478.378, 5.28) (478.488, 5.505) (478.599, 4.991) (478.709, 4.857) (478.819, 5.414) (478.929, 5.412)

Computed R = 5.5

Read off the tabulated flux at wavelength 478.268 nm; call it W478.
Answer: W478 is 5.475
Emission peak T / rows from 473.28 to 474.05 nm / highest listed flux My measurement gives 5.854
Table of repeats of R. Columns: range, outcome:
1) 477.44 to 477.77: 5.57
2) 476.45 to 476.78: 5.04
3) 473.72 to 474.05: 5.36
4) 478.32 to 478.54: 5.4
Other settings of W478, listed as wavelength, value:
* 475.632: 4.348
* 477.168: 5.76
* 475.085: 5.468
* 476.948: 6.24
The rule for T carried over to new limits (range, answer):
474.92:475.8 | 5.745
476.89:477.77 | 6.24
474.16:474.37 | 5.621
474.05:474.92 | 5.802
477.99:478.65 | 5.6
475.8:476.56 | 5.457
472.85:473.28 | 5.962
